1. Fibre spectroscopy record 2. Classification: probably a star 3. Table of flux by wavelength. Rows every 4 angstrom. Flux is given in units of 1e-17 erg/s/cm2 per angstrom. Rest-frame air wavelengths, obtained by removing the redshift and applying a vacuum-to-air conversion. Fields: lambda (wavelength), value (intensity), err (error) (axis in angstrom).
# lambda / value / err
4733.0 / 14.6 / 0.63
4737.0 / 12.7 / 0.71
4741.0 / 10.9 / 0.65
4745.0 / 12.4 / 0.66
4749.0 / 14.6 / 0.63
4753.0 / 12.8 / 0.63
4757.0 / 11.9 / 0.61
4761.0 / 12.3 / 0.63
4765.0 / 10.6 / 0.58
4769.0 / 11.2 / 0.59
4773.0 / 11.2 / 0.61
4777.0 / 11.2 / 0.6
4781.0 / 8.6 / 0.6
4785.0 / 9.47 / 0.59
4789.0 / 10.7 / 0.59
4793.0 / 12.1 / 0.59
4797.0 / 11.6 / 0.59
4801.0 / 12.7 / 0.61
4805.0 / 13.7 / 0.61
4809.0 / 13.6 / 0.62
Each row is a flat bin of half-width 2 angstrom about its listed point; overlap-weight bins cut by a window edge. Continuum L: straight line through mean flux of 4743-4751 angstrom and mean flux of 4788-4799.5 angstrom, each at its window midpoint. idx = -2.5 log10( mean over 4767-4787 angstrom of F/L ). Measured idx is 0.19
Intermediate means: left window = 13.5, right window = 11.6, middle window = 10.3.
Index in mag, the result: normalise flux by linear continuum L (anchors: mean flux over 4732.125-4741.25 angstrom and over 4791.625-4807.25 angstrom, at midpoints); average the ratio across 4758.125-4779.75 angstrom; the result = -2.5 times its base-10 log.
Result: 0.13 mag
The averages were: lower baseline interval 12.9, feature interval 11.2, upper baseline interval 12.6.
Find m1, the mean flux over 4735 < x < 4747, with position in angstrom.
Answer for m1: 12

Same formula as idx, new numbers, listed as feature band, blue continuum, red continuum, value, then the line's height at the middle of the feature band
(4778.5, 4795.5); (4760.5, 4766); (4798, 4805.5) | 0.20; 12.3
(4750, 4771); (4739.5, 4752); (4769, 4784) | -0.03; 11.6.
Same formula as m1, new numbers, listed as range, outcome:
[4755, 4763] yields 12.1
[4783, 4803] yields 11.3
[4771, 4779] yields 11.2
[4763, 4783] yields 10.6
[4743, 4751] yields 13.5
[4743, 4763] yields 12.8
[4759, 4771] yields 11.4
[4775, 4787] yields 9.76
